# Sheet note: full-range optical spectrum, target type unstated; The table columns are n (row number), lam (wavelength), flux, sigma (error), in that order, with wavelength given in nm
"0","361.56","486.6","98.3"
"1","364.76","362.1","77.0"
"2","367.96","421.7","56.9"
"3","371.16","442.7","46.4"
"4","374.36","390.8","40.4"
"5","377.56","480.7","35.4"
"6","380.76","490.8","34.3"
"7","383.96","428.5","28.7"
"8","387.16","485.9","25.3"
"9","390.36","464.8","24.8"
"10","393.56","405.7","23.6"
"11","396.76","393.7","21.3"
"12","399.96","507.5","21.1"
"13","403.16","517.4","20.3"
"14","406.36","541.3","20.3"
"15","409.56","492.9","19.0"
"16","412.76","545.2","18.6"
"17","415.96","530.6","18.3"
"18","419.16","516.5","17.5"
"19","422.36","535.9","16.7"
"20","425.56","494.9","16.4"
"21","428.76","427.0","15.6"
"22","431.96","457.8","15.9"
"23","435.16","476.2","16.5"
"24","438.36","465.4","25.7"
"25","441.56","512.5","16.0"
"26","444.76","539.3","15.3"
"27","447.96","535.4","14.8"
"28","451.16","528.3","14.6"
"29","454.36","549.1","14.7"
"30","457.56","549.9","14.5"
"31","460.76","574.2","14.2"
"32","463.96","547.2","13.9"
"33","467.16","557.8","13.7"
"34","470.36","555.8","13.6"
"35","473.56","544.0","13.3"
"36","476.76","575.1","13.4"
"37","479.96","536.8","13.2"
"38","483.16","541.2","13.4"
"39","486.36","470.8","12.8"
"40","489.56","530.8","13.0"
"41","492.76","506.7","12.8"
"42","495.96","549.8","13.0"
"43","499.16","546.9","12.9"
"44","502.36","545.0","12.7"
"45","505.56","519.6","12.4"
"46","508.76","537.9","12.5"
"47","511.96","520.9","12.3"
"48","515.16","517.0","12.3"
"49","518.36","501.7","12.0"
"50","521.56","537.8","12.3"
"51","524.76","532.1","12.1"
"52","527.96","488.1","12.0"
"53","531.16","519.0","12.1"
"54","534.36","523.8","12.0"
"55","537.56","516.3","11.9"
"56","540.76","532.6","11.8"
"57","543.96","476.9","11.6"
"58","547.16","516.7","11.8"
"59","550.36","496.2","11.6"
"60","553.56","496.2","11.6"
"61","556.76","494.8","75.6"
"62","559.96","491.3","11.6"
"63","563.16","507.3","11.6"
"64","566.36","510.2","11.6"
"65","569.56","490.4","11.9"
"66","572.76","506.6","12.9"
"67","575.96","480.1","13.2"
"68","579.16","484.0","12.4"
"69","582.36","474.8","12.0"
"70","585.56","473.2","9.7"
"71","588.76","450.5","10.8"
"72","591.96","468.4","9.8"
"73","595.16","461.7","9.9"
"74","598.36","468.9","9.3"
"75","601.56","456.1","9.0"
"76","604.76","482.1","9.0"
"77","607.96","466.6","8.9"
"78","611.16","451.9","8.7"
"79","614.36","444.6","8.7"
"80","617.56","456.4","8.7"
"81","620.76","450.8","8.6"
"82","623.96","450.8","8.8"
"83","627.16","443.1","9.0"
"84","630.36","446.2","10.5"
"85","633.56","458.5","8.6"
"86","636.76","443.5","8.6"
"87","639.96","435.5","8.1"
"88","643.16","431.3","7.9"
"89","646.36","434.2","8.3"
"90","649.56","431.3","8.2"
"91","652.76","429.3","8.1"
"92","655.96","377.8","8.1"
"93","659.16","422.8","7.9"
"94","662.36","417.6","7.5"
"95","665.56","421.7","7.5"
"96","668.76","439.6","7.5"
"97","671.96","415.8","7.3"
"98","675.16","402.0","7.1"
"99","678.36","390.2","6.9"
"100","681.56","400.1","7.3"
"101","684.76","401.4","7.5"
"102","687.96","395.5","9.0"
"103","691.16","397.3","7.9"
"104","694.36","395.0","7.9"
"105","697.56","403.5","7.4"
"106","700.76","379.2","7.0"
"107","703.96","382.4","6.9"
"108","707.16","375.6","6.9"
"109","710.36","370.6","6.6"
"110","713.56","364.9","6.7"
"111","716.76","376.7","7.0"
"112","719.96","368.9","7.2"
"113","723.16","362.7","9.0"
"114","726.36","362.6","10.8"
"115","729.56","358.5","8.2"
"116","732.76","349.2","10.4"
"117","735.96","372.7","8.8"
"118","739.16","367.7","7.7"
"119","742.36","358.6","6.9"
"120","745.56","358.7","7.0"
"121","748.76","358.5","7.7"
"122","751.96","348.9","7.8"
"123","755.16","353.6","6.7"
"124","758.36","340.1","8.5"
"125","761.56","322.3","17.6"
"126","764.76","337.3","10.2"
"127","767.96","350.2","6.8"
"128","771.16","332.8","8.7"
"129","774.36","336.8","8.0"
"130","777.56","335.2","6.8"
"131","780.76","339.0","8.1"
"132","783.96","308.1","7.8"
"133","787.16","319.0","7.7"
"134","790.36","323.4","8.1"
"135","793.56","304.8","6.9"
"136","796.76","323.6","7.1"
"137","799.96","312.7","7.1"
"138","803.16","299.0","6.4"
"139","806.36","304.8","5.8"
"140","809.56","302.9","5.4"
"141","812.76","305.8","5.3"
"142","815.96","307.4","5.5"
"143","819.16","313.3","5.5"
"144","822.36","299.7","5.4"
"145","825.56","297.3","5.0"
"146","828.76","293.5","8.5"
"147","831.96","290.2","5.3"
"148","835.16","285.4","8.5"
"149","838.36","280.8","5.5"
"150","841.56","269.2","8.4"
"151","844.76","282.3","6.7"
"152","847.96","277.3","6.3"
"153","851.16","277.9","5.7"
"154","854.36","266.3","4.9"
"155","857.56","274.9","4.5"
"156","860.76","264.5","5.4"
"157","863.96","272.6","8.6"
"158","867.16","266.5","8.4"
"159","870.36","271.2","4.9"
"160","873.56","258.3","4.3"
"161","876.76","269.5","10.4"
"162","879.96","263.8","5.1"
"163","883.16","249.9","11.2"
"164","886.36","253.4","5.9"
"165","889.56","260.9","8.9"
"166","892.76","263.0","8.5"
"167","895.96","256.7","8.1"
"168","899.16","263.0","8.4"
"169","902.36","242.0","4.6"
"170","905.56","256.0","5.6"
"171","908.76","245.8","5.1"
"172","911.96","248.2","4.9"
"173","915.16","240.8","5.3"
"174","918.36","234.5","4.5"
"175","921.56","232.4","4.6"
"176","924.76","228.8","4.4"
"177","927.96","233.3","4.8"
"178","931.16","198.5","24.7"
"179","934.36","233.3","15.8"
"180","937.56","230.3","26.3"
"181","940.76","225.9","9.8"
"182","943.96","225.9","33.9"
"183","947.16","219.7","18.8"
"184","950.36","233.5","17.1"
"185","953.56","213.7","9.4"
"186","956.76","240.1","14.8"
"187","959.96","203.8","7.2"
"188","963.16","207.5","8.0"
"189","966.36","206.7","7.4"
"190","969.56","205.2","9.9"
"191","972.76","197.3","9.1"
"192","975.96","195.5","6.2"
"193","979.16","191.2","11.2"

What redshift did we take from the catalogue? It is 0.000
